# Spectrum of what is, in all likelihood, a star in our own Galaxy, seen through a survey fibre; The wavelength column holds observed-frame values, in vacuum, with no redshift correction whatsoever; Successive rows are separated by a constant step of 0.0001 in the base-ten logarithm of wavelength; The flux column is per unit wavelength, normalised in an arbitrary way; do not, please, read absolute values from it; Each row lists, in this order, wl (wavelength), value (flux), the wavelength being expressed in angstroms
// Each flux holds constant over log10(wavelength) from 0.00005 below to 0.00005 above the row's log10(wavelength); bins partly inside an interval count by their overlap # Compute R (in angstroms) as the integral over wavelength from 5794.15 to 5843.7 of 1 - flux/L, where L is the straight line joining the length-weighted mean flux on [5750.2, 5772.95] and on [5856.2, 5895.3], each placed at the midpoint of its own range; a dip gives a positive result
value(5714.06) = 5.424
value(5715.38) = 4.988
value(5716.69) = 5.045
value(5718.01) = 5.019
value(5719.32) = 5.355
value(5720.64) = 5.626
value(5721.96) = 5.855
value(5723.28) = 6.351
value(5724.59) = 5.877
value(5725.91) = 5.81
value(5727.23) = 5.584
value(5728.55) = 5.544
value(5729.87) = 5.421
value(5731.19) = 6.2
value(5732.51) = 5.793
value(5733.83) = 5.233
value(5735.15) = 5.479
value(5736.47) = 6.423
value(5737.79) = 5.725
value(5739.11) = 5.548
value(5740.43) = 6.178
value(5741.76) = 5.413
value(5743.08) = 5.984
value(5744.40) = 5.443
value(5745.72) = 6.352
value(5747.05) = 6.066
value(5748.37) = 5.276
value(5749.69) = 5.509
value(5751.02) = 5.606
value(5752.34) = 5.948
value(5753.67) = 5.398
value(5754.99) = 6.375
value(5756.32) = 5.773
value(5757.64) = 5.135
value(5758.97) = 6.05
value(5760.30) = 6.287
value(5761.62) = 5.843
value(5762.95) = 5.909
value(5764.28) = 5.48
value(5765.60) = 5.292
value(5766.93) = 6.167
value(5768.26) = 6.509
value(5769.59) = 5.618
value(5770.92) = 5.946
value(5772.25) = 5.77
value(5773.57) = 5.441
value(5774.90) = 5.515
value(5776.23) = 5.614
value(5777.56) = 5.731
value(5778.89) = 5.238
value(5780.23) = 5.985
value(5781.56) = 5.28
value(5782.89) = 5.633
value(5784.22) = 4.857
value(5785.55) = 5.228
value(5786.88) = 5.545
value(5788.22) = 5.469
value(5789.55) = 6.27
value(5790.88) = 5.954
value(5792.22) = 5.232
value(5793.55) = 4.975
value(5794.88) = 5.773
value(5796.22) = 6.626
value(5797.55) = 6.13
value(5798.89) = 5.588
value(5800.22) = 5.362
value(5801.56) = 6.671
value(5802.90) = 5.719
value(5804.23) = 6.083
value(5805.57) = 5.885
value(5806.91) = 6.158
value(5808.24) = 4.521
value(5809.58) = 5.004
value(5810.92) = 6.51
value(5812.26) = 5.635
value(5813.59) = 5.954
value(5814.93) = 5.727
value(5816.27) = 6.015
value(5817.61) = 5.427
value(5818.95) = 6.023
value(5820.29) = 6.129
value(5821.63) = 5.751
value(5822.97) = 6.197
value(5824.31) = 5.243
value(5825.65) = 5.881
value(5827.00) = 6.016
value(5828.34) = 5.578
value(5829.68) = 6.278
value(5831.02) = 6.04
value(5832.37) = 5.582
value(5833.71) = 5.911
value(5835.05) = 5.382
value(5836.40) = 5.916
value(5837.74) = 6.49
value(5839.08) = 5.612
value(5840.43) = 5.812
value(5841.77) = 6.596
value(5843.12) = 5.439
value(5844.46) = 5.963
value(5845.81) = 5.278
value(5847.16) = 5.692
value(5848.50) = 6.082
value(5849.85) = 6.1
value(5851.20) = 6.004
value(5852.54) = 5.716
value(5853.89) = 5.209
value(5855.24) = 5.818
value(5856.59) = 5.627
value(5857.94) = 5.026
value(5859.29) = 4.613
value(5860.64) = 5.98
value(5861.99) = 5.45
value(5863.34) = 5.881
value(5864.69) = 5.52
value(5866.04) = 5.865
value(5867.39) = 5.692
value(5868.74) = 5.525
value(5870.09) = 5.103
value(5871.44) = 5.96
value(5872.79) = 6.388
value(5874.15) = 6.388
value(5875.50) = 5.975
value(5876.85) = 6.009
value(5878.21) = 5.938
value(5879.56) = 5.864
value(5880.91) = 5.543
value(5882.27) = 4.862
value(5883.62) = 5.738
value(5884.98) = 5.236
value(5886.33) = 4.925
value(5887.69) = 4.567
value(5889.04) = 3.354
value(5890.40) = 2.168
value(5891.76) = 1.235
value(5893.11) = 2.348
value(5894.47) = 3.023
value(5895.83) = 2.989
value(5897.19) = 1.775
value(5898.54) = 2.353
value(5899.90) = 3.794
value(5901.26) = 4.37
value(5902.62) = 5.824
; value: -4.0 angstroms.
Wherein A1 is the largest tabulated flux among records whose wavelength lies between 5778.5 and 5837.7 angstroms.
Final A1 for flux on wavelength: 6.671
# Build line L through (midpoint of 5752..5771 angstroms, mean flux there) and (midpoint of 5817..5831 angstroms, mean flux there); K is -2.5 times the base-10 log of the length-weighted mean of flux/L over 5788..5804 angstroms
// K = 0.00 mag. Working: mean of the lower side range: 5.84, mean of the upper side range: 5.86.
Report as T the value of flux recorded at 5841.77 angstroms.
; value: 6.596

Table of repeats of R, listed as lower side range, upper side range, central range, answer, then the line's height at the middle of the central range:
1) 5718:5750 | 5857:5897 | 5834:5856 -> -3.16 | 5.09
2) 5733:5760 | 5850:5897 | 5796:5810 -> -0.91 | 5.43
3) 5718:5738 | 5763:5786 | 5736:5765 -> -0.64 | 5.68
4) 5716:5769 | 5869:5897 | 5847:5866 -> -3.05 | 4.85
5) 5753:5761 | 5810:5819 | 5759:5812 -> 1.22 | 5.85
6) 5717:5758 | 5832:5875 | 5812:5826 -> -0.21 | 5.73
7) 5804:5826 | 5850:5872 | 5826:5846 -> -0.69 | 5.68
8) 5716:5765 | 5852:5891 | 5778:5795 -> 0.35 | 5.61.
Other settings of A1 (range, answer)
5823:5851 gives 6.596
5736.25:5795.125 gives 6.509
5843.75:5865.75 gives 6.1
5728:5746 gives 6.423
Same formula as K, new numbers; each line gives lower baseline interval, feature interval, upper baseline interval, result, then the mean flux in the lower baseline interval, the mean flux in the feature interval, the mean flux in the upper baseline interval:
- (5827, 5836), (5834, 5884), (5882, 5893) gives -0.187 mag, 5.81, 5.73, 3.89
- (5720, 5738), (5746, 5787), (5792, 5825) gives 0.018 mag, 5.78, 5.69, 5.78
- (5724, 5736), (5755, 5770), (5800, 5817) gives -0.024 mag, 5.67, 5.85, 5.8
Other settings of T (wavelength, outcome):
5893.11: 2.348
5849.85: 6.1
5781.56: 5.28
